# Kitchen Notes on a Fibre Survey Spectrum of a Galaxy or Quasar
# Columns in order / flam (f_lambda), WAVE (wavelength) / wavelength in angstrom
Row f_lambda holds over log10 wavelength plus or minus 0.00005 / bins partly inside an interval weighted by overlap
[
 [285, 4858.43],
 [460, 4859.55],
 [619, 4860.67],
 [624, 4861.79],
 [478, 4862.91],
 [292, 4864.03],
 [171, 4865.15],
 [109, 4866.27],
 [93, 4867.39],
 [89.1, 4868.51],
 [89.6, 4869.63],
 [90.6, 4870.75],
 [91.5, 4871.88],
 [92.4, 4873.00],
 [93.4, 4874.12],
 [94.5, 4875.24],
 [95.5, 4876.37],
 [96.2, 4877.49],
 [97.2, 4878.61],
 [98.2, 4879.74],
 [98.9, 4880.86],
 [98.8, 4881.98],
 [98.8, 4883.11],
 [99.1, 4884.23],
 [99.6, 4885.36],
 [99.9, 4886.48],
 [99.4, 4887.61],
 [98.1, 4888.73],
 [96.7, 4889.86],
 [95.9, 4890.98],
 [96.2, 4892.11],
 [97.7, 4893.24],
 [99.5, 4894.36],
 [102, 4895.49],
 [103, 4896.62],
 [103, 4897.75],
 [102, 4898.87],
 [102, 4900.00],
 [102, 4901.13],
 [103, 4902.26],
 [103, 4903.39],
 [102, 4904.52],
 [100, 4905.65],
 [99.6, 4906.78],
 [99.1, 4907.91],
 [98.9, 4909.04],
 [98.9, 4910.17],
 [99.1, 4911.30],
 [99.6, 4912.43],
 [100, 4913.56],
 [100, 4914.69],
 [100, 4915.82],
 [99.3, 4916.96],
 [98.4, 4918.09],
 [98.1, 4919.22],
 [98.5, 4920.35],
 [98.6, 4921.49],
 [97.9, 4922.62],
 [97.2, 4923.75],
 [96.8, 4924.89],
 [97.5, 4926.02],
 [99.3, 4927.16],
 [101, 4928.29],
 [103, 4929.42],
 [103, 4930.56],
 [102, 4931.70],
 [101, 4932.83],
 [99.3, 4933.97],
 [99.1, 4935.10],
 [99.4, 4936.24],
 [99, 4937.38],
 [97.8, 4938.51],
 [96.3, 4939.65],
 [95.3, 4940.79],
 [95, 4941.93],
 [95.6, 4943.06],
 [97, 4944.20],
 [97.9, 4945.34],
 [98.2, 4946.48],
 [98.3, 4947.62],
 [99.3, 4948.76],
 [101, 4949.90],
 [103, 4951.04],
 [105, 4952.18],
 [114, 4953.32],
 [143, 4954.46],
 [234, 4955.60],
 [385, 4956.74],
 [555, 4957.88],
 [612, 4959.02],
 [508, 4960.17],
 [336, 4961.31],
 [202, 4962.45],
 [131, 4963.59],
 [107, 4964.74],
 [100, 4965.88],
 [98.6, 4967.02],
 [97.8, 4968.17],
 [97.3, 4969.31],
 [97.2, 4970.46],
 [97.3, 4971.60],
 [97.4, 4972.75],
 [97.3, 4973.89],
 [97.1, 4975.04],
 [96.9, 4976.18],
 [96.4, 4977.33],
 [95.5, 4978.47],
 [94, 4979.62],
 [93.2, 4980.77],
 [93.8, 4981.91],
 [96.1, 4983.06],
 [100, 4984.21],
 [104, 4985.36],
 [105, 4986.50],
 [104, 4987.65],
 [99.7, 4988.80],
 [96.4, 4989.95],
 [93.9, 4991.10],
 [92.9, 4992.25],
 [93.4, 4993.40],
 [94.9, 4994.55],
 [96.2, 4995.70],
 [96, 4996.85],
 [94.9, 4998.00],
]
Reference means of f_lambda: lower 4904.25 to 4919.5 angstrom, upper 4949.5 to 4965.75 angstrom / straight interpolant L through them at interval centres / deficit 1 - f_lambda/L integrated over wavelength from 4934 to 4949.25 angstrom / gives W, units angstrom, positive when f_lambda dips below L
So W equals 7.8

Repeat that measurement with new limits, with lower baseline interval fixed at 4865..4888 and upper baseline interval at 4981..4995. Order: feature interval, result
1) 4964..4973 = -0.2 angstrom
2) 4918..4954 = -0.6 angstrom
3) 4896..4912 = -0.5 angstrom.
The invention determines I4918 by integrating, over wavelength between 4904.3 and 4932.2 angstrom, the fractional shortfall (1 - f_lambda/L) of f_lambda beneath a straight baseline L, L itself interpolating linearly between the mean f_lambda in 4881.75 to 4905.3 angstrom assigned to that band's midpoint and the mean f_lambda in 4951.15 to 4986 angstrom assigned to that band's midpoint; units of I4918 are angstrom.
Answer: 5.4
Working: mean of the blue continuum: 100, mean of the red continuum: 172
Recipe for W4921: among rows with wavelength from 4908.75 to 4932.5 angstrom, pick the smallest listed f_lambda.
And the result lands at 96.8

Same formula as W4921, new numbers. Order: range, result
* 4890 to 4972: 95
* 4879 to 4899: 95.9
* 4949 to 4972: 97.2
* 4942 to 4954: 95.6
